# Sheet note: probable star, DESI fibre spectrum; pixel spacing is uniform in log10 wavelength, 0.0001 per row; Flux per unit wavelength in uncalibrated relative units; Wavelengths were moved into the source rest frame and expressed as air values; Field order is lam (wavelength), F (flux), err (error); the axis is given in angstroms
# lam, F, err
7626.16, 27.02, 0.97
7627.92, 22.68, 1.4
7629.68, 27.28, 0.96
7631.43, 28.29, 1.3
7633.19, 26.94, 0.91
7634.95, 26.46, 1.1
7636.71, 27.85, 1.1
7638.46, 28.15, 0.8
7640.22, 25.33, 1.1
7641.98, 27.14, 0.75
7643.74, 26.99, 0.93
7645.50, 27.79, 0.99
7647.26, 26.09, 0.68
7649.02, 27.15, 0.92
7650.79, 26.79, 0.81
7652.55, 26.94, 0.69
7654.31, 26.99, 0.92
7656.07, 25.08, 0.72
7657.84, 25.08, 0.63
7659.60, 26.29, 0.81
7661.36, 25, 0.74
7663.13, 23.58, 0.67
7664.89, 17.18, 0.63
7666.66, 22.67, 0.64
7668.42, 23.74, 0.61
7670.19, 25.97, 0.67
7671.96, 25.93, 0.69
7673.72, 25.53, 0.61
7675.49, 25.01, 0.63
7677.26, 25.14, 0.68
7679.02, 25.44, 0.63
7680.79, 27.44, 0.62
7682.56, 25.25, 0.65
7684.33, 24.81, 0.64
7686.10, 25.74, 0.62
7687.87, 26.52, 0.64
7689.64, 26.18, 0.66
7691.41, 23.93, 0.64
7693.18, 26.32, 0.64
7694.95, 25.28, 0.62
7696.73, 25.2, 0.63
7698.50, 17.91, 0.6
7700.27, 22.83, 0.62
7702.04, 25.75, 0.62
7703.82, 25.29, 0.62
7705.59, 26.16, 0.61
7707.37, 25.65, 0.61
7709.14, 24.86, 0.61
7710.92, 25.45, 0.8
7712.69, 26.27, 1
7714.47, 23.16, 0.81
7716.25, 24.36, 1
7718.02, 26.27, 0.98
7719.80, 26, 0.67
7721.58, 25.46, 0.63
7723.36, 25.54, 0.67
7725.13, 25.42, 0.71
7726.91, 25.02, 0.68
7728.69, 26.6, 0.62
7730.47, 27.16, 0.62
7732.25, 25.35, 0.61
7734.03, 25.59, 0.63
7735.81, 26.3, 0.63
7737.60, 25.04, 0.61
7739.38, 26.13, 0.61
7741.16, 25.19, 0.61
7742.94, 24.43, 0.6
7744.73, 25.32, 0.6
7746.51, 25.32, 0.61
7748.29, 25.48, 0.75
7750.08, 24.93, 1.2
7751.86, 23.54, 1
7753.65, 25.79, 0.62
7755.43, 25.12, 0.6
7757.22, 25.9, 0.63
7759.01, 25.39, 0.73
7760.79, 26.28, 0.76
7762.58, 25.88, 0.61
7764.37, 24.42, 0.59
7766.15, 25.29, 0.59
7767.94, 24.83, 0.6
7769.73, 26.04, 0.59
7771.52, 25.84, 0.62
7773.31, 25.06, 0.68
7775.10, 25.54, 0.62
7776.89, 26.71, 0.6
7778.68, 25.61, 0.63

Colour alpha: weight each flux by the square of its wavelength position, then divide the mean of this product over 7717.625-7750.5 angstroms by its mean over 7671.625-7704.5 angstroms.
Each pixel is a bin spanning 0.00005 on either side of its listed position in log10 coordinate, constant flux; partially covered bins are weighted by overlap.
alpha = 1.04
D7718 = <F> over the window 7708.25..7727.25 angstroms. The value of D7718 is 25.3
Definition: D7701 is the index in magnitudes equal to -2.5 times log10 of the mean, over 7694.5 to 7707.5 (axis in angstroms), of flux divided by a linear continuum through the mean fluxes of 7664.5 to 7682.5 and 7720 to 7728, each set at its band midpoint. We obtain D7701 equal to 0.04 mag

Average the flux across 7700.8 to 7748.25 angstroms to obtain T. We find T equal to 25.5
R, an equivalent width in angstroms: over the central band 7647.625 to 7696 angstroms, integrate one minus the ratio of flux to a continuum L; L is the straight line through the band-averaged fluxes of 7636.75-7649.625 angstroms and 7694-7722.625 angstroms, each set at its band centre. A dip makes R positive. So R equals 1.5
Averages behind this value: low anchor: 27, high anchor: 24.7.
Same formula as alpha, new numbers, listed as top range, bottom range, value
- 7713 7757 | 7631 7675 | 1.01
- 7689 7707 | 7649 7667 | 1.00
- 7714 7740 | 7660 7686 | 1.06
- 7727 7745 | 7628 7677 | 1.02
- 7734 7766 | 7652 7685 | 1.04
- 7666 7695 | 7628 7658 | 0.96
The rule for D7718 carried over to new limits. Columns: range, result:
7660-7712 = 24.7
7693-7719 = 24.7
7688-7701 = 24.1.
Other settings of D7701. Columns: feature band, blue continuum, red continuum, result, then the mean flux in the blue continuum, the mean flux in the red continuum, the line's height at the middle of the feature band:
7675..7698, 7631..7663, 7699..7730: 0.02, 26.6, 25.2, 25.8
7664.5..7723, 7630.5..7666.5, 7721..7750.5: 0.04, 26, 25.6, 25.8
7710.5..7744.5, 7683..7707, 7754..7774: -0.02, 24.8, 25.5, 25.1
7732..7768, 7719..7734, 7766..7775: 0.01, 25.8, 25.4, 25.6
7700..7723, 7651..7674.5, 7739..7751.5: -0.01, 24.7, 25.2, 25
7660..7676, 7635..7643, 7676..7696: 0.10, 27.1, 25.6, 26.2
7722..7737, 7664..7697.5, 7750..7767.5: -0.03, 24.9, 25.3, 25.1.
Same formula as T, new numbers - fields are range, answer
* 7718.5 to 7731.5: 25.9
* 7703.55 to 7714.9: 25.3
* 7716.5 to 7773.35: 25.5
